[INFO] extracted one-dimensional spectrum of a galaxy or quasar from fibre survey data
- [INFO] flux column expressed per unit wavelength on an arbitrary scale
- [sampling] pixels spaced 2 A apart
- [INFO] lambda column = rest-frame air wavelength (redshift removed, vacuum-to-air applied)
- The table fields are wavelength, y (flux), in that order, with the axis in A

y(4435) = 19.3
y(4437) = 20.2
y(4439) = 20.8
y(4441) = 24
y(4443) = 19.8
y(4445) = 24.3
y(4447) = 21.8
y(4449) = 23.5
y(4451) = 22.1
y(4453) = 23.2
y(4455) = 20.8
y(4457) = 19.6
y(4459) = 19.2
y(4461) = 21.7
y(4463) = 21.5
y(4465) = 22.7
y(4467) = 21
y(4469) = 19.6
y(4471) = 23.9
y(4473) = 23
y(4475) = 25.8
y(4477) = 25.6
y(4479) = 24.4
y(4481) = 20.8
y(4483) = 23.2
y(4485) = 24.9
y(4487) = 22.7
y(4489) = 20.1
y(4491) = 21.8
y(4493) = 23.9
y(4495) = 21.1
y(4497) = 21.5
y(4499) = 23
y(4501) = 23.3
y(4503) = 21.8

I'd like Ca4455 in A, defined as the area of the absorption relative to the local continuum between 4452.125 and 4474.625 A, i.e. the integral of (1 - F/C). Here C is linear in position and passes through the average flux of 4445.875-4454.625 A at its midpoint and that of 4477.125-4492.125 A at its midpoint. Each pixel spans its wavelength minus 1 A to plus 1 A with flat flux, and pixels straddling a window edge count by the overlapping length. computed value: 1.0 A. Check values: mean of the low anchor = 22.5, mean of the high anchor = 22.7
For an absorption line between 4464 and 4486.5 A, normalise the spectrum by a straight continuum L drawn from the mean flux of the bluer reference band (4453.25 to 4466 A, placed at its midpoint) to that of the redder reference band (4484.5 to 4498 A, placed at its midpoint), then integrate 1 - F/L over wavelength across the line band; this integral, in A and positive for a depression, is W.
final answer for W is -1.6 A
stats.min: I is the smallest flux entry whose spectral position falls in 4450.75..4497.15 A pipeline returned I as 19.2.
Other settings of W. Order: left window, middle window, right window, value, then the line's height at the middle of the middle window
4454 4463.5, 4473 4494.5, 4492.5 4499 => -1.63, 21.6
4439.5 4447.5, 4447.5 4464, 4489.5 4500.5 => 0.67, 22.4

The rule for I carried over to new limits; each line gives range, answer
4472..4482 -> 20.8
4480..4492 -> 20.1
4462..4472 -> 19.6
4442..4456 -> 19.8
